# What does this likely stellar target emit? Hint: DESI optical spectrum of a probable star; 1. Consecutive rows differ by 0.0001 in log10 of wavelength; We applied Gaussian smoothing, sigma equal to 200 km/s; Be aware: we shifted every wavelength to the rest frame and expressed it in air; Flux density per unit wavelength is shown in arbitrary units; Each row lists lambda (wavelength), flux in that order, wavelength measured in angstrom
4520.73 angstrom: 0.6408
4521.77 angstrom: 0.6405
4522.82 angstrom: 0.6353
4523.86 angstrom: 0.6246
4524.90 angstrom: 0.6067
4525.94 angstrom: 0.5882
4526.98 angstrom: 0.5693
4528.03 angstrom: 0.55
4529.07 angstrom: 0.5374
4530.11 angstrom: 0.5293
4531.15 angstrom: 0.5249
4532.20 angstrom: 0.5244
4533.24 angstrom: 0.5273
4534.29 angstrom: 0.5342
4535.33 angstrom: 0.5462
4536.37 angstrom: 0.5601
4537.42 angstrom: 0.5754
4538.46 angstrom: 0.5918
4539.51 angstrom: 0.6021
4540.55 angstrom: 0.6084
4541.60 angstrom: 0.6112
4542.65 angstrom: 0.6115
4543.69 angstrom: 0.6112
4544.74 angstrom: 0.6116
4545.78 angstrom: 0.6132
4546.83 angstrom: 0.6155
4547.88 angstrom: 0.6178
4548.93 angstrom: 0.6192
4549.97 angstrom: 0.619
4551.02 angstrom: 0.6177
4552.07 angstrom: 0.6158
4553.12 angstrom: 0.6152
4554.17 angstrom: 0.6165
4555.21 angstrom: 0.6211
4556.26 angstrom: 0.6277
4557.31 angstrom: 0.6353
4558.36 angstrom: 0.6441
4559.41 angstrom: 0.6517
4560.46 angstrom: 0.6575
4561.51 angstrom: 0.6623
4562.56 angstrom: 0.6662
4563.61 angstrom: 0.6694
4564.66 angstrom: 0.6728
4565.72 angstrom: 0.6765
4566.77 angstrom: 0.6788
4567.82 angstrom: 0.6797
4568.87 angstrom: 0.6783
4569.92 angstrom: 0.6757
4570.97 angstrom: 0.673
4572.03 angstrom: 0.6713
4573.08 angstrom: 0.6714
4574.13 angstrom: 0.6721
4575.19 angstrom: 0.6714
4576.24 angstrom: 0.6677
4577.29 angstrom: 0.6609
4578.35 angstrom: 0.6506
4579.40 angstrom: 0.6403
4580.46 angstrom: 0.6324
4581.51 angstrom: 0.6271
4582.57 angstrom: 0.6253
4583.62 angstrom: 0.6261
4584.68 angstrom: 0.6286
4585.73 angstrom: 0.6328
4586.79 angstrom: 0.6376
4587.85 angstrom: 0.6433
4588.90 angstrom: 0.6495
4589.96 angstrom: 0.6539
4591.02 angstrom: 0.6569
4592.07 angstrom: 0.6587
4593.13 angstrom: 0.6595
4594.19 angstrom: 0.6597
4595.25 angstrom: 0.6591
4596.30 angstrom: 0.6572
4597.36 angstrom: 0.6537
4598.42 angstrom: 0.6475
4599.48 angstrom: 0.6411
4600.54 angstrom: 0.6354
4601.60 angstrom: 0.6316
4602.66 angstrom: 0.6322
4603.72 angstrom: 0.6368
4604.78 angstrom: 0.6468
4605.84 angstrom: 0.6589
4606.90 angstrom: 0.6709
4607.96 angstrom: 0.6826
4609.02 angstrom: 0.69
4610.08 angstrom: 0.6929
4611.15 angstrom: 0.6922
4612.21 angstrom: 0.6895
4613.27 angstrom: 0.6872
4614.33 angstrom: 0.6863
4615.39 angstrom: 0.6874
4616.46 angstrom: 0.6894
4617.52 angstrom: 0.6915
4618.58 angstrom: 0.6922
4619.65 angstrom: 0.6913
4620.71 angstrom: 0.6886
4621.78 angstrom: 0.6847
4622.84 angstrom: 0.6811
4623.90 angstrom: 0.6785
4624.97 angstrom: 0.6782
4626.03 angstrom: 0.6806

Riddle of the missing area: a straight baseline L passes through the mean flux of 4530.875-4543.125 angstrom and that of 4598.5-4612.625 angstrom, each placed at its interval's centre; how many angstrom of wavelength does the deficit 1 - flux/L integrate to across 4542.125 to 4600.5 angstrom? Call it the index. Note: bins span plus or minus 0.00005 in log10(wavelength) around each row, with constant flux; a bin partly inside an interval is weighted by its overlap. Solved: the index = -2.99 angstrom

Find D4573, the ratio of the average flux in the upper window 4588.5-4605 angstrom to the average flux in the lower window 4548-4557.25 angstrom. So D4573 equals 1.0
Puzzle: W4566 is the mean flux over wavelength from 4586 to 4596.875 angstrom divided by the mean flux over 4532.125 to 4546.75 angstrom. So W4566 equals 1.1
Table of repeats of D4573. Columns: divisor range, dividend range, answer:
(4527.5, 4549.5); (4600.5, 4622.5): 1.17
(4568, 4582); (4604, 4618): 1.03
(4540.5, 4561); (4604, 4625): 1.10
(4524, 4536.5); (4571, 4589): 1.17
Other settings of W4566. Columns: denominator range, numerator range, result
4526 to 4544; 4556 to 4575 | 1.18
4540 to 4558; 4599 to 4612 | 1.07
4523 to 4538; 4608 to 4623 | 1.23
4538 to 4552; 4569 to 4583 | 1.08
